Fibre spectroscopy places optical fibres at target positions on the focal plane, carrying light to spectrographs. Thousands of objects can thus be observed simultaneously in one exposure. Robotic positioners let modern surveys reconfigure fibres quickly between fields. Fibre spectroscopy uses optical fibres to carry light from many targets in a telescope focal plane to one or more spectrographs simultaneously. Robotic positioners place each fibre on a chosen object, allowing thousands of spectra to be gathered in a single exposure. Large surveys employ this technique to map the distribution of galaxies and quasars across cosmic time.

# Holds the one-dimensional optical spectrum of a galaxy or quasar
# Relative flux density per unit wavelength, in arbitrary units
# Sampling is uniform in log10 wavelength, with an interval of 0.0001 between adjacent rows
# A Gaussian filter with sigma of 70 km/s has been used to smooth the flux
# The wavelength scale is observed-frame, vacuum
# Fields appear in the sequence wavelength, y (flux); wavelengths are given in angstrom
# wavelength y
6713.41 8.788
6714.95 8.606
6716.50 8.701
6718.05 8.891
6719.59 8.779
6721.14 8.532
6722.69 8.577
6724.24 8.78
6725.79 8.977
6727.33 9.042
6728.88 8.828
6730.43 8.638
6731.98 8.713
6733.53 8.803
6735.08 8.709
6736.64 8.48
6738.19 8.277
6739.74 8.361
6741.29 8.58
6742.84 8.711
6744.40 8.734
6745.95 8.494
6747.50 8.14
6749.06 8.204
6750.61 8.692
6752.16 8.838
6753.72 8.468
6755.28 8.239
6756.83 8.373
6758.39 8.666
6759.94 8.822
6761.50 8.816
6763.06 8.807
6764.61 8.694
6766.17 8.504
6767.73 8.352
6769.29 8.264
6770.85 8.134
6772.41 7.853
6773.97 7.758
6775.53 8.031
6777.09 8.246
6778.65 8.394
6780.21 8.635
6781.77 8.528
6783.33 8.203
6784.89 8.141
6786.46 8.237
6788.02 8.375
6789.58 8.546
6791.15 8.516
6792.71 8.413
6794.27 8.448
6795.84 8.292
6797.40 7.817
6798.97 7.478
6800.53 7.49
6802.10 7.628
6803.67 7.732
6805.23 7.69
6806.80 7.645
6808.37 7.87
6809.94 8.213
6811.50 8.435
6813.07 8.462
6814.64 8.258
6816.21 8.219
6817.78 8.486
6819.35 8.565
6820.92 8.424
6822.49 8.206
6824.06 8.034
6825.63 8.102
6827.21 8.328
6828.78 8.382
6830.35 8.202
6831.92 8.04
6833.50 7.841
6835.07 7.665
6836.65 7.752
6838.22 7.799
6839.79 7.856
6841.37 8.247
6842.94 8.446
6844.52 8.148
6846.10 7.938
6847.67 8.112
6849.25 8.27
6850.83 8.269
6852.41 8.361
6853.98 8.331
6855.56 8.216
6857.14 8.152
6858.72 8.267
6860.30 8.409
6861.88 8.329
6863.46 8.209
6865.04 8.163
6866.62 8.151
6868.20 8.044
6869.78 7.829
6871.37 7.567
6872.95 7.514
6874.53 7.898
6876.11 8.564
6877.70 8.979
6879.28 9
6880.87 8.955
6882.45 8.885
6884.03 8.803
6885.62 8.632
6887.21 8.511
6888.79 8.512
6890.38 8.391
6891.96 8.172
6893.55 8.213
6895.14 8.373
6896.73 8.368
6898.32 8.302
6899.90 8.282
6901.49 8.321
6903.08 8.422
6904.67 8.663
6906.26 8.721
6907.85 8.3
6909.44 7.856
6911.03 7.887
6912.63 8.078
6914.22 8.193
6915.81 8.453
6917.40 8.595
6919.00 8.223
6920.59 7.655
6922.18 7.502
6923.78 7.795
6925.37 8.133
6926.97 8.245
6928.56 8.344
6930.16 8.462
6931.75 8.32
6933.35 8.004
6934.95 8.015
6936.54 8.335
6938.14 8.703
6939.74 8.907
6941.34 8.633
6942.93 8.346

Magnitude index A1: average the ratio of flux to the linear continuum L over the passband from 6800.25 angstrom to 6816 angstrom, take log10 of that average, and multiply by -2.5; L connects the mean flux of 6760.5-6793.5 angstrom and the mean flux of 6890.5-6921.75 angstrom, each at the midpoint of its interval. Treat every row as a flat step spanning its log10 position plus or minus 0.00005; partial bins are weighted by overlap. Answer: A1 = 0.049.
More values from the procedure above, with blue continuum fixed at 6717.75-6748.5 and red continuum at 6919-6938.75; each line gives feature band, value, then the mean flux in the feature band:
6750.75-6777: 0.02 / 8.41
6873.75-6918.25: -0.03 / 8.44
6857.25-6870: 0.01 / 8.19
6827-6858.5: 0.03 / 8.12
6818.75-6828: 0.02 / 8.27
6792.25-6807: 0.08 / 7.86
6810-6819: 0.01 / 8.37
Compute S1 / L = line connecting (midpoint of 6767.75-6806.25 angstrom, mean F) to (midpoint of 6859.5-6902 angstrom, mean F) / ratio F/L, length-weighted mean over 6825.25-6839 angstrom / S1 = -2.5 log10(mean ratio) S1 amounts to 0.030 mag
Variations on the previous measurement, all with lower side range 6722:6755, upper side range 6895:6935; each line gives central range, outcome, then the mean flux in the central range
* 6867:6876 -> 0.06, 7.85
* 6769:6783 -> 0.04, 8.2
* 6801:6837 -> 0.04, 8.09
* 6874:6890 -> -0.05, 8.68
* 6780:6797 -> 0.02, 8.38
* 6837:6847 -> 0.04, 8.07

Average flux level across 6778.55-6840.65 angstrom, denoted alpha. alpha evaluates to 8.13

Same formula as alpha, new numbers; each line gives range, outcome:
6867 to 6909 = 8.39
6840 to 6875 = 8.13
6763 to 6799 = 8.28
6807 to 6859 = 8.17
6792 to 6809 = 7.86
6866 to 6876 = 7.88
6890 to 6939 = 8.24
